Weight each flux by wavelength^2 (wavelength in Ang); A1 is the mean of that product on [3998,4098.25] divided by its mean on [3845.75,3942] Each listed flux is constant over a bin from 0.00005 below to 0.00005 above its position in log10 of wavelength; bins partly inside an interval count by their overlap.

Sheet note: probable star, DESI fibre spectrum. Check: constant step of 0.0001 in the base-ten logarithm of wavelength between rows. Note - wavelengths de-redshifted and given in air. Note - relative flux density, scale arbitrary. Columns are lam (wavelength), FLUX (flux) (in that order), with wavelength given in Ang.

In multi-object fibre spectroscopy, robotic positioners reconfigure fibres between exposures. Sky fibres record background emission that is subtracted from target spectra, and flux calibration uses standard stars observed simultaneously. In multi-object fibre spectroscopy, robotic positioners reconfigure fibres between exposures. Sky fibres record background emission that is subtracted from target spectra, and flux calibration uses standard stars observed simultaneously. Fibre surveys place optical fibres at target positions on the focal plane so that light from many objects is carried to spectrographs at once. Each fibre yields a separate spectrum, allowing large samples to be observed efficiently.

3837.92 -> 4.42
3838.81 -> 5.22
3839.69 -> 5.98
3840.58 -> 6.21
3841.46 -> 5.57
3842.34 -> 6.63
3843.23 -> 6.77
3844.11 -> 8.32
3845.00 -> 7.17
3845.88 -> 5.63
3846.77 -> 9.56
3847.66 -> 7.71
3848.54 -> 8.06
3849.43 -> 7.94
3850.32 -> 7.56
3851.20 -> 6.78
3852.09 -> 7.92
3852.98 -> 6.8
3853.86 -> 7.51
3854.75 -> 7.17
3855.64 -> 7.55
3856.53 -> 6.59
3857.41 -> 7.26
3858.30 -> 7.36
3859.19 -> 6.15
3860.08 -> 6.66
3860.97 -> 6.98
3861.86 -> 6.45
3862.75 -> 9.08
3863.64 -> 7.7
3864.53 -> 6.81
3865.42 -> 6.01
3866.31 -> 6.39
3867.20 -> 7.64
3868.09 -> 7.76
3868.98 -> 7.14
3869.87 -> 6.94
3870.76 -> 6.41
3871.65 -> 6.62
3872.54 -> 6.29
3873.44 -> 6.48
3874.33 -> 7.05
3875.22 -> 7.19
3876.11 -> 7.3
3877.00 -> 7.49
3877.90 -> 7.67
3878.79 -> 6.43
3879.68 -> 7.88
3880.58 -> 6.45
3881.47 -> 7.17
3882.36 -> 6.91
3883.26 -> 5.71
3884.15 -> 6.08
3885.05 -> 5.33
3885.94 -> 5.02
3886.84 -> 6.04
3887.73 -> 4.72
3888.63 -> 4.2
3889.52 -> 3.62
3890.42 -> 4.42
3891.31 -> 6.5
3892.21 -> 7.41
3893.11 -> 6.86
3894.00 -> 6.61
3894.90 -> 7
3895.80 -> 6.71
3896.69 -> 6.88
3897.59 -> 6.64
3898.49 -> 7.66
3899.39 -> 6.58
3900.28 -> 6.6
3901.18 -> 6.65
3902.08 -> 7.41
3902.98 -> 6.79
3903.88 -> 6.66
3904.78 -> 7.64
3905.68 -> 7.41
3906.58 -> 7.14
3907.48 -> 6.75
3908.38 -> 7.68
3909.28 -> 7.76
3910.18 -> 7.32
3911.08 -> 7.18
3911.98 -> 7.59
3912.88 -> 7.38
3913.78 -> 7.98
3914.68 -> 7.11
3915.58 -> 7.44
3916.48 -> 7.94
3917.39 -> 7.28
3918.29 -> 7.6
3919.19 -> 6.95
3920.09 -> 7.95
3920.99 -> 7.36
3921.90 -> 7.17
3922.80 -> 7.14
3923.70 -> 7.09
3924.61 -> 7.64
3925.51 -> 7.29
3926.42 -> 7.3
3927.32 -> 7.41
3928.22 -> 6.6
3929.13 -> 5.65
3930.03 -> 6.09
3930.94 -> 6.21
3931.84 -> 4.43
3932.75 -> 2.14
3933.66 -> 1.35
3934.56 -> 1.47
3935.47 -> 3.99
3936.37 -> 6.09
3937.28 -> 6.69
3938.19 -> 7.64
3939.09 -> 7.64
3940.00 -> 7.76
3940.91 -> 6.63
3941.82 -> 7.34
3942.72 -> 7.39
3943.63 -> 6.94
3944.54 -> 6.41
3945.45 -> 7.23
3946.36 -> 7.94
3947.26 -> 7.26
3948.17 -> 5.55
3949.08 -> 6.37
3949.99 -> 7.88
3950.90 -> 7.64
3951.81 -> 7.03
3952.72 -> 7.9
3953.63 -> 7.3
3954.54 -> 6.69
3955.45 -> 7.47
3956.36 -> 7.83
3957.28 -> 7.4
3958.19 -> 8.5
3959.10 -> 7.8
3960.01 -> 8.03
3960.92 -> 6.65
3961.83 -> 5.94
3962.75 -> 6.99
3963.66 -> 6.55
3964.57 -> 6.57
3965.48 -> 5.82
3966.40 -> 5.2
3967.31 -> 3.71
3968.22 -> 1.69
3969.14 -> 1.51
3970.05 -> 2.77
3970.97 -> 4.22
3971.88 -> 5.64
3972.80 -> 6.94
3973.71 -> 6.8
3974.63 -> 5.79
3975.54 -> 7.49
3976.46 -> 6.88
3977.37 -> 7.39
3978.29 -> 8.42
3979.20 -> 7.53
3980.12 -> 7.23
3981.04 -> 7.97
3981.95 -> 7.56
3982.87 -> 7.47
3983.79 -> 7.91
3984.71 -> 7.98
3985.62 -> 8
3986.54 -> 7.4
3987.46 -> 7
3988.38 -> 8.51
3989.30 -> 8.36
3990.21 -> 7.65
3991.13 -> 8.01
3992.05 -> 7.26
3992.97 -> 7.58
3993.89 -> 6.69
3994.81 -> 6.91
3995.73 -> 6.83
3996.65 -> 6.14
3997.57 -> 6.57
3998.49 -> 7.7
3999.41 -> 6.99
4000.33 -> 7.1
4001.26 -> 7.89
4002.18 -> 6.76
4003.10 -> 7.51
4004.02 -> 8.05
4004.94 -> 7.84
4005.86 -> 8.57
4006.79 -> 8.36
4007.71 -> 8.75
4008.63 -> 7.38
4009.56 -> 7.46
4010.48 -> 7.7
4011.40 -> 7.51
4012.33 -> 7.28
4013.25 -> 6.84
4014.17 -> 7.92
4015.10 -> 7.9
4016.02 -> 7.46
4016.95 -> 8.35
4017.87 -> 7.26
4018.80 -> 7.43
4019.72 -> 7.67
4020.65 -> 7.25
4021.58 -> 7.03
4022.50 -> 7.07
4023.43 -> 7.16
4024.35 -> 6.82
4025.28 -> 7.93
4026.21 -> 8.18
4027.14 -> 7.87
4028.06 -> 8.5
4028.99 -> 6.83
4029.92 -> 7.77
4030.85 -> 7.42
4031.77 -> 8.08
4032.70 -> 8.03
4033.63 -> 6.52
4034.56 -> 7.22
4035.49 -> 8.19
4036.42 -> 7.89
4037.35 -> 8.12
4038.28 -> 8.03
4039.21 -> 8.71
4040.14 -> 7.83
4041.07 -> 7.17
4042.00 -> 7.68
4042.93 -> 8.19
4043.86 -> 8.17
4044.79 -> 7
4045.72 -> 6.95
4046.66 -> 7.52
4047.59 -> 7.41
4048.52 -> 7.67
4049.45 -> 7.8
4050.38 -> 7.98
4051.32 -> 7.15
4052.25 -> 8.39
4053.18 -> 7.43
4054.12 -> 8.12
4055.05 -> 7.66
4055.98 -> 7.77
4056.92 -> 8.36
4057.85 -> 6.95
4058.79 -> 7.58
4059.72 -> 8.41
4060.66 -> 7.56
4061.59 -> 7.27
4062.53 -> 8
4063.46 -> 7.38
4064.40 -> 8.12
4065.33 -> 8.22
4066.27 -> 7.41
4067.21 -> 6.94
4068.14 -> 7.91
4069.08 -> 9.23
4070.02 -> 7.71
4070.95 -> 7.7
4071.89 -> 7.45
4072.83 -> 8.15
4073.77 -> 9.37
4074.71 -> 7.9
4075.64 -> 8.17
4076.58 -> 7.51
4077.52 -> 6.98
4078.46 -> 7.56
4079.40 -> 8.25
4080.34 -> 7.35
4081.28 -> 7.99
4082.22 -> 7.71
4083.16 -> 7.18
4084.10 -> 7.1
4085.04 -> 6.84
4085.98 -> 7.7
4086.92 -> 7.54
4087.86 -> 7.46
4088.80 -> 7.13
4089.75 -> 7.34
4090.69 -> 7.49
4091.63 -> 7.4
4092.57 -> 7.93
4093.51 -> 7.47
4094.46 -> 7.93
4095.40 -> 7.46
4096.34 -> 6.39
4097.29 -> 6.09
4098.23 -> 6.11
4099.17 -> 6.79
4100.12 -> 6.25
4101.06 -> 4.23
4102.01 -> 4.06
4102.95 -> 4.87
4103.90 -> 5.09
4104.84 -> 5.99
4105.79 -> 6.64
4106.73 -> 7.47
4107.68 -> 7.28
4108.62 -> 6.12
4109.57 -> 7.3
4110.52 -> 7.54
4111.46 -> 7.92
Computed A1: 1.22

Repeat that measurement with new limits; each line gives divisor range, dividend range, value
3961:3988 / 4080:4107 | 1.14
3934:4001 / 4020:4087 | 1.19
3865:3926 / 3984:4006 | 1.15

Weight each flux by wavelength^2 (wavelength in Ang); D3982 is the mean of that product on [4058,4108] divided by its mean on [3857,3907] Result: 1.2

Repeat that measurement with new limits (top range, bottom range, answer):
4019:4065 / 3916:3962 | 1.20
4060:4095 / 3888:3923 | 1.21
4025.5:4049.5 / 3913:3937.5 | 1.30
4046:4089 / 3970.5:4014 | 1.09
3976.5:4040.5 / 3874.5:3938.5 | 1.23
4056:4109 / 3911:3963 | 1.15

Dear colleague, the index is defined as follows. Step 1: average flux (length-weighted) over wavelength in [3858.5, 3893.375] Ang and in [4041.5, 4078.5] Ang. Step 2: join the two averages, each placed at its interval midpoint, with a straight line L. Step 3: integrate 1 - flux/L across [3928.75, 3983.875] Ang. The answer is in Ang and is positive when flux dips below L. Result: 5.9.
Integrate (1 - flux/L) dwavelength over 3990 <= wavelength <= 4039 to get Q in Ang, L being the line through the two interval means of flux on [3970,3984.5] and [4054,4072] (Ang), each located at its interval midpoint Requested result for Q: -1.8 Ang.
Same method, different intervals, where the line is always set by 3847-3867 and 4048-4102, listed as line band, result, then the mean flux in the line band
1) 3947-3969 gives 2.3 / 6.57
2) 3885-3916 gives 2.6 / 6.67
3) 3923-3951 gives 4.0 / 6.28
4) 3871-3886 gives 1.2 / 6.69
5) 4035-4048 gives -0.6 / 7.77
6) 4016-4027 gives -0.1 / 7.47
